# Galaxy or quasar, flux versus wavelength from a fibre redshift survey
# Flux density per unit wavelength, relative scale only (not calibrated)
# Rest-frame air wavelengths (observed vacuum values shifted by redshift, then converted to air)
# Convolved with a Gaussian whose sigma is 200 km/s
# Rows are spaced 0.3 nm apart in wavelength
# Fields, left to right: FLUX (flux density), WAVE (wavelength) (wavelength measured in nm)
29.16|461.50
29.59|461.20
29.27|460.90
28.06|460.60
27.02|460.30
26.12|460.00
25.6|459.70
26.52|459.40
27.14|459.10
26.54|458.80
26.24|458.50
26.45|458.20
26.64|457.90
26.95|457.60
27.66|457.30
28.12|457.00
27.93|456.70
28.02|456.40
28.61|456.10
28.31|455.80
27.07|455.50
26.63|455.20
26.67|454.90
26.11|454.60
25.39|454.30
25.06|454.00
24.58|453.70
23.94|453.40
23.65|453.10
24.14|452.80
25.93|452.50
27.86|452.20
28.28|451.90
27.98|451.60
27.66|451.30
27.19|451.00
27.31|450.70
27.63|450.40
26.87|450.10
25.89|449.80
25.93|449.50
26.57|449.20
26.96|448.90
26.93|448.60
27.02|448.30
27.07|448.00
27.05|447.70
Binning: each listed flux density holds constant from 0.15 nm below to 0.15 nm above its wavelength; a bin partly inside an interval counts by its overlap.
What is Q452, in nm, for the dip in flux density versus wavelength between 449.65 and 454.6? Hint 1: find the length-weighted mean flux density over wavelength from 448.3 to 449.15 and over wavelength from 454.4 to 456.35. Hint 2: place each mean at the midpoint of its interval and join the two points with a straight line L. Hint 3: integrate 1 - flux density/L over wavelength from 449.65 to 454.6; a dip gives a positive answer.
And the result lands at 0.16 nm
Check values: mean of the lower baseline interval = 26.9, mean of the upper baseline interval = 27.2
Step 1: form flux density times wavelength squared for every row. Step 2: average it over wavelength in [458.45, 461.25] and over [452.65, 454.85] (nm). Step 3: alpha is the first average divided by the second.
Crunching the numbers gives 1.13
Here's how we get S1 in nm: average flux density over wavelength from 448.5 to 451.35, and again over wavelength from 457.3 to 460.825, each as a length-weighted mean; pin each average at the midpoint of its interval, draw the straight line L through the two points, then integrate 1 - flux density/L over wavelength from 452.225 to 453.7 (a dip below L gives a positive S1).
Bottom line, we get 0.12 nm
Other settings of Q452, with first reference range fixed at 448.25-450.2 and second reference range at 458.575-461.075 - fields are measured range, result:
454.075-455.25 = 0.031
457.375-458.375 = 0.008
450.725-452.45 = -0.063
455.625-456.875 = -0.061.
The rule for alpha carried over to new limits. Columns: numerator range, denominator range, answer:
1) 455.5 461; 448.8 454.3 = 1.07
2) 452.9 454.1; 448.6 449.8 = 0.93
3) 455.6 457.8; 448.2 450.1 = 1.09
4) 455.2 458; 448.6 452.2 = 1.05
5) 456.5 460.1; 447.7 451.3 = 1.04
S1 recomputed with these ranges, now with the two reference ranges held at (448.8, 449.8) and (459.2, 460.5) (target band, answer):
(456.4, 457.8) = -0.067 nm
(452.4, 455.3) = 0.134 nm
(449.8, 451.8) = -0.073 nm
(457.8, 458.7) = -0.001 nm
